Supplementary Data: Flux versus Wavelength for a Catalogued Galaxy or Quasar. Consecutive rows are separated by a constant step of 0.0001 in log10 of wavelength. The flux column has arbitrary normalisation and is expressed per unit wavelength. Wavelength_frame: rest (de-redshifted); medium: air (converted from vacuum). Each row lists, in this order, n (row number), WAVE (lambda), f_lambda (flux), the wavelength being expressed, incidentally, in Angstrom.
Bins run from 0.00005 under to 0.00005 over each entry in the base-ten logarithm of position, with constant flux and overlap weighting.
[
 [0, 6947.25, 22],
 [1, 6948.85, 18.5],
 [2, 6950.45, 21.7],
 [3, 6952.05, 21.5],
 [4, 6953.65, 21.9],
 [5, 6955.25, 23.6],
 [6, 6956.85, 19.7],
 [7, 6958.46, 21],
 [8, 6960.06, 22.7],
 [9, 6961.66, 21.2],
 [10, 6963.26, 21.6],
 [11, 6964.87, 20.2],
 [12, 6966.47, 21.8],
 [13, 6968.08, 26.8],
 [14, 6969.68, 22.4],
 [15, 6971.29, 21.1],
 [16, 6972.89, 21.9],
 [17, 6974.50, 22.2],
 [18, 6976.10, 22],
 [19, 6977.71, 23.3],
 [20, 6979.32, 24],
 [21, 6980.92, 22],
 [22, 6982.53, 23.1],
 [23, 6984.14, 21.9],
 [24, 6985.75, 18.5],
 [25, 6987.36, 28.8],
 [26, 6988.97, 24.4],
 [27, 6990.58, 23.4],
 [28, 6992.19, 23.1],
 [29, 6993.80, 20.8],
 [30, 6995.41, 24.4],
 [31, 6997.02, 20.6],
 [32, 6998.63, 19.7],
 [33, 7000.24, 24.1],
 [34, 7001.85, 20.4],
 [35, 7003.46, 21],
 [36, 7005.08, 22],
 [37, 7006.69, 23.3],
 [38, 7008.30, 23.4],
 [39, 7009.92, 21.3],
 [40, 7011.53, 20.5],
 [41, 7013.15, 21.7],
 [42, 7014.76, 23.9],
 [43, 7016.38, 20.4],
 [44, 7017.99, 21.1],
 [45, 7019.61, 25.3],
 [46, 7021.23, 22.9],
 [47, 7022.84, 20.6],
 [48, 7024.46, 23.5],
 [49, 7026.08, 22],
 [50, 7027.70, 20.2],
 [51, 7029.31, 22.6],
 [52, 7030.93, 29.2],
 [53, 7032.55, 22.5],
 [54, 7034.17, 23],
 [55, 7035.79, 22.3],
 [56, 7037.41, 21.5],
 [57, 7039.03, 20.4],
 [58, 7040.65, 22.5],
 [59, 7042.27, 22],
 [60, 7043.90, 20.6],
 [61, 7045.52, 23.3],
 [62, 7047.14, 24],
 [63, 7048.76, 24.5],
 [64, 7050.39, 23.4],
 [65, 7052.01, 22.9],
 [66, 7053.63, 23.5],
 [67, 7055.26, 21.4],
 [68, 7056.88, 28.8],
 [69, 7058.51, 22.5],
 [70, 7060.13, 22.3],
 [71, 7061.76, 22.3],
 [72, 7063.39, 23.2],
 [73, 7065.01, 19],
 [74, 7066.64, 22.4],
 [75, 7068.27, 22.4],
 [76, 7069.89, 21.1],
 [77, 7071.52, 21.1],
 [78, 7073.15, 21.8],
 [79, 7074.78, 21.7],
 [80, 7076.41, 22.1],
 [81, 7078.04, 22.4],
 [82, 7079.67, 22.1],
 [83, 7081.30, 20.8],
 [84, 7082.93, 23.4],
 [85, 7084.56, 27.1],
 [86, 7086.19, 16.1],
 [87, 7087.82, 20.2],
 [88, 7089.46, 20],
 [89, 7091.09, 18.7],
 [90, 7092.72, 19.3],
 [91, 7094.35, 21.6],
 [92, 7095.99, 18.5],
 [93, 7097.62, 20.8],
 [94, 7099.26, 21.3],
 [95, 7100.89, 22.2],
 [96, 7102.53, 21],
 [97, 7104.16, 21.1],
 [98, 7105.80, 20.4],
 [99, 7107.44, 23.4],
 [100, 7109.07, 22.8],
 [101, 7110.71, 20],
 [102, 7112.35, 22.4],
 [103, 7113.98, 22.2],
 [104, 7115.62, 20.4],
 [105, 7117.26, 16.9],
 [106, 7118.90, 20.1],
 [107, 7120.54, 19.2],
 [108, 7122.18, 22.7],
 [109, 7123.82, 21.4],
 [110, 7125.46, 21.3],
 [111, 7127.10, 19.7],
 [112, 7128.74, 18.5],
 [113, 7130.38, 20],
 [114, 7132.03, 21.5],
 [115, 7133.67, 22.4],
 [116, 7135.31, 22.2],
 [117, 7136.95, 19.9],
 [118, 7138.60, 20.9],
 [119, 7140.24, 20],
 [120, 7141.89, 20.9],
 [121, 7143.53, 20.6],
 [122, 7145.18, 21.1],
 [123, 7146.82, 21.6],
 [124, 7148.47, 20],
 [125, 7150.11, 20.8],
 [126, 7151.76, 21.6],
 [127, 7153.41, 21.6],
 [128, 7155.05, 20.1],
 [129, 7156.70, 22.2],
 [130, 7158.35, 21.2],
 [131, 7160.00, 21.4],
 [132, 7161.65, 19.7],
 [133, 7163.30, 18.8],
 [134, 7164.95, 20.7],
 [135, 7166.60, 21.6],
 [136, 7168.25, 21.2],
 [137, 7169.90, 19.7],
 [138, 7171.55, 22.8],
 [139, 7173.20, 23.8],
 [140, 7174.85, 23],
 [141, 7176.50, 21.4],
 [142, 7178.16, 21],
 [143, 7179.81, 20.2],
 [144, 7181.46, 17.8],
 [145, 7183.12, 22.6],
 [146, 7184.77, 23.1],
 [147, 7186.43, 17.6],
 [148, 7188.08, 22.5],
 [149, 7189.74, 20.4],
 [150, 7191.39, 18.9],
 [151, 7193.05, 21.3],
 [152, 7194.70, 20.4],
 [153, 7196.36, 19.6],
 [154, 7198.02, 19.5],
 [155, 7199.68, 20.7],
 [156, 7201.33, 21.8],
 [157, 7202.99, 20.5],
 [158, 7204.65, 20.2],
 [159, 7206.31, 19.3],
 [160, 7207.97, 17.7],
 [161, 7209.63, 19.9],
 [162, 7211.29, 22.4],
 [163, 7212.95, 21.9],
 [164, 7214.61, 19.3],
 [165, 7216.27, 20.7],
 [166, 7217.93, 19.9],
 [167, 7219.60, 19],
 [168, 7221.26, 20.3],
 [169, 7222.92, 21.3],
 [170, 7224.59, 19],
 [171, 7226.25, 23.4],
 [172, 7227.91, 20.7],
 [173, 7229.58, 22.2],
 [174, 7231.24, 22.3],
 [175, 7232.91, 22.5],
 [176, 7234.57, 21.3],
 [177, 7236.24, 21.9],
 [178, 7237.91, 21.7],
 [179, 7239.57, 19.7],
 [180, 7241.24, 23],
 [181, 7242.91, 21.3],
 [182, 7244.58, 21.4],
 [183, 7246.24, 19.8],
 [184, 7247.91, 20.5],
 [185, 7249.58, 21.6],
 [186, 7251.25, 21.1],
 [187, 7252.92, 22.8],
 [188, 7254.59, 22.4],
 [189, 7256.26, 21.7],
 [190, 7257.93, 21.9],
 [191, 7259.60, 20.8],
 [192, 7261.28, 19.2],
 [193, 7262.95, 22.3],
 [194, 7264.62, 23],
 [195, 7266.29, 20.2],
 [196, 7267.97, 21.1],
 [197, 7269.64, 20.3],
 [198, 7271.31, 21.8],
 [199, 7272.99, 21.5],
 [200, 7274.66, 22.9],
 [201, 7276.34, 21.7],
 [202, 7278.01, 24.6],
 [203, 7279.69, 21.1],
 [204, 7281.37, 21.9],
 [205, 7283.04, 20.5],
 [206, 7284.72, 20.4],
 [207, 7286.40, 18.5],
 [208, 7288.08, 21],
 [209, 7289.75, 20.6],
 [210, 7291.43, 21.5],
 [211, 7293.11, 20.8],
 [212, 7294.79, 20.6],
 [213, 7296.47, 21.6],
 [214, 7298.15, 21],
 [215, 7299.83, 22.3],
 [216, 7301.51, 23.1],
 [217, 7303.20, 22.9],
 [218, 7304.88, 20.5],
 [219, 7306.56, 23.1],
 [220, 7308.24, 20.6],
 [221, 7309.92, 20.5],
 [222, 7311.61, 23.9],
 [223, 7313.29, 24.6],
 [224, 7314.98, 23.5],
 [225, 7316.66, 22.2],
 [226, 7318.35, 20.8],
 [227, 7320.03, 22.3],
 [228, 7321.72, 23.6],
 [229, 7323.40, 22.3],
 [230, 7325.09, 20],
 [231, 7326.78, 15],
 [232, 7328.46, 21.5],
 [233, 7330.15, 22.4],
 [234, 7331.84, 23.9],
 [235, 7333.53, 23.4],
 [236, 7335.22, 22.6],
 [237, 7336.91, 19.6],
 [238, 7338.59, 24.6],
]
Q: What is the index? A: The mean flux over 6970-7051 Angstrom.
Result 22.5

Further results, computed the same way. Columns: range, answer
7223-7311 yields 21.4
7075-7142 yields 20.9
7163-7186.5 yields 21.2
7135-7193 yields 20.9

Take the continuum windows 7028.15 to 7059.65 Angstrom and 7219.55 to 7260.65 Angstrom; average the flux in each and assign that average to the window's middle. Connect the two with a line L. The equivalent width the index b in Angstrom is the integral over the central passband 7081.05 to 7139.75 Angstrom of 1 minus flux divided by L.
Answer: 4.5 Angstrom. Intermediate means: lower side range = 23.2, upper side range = 21.4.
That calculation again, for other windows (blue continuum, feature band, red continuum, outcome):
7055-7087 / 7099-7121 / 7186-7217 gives 0.7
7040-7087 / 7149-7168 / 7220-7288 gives 0.9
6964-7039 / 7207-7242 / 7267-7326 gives 1.5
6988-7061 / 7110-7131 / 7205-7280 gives 1.5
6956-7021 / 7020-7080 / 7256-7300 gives -1.4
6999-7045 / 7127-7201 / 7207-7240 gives 1.6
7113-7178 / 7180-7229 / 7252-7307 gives 1.7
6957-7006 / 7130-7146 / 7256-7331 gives 0.7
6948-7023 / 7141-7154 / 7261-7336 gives 0.5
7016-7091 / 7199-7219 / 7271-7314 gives 1.4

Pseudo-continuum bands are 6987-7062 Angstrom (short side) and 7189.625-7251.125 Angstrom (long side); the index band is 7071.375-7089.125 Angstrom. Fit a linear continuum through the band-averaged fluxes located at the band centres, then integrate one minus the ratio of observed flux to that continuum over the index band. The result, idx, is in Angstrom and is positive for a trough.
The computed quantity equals 0.4 Angstrom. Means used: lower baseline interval 22.7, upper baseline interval 20.7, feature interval 21.7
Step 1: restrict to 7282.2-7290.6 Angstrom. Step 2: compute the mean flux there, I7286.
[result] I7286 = 20.2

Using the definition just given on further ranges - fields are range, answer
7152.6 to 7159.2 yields 21.3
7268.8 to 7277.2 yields 21.7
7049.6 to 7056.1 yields 22.9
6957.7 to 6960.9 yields 21.9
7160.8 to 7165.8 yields 19.7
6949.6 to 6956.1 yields 22.1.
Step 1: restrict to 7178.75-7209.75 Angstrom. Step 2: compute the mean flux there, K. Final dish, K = 20.2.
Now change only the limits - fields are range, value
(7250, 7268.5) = 21.5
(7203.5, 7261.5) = 21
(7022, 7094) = 22.2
